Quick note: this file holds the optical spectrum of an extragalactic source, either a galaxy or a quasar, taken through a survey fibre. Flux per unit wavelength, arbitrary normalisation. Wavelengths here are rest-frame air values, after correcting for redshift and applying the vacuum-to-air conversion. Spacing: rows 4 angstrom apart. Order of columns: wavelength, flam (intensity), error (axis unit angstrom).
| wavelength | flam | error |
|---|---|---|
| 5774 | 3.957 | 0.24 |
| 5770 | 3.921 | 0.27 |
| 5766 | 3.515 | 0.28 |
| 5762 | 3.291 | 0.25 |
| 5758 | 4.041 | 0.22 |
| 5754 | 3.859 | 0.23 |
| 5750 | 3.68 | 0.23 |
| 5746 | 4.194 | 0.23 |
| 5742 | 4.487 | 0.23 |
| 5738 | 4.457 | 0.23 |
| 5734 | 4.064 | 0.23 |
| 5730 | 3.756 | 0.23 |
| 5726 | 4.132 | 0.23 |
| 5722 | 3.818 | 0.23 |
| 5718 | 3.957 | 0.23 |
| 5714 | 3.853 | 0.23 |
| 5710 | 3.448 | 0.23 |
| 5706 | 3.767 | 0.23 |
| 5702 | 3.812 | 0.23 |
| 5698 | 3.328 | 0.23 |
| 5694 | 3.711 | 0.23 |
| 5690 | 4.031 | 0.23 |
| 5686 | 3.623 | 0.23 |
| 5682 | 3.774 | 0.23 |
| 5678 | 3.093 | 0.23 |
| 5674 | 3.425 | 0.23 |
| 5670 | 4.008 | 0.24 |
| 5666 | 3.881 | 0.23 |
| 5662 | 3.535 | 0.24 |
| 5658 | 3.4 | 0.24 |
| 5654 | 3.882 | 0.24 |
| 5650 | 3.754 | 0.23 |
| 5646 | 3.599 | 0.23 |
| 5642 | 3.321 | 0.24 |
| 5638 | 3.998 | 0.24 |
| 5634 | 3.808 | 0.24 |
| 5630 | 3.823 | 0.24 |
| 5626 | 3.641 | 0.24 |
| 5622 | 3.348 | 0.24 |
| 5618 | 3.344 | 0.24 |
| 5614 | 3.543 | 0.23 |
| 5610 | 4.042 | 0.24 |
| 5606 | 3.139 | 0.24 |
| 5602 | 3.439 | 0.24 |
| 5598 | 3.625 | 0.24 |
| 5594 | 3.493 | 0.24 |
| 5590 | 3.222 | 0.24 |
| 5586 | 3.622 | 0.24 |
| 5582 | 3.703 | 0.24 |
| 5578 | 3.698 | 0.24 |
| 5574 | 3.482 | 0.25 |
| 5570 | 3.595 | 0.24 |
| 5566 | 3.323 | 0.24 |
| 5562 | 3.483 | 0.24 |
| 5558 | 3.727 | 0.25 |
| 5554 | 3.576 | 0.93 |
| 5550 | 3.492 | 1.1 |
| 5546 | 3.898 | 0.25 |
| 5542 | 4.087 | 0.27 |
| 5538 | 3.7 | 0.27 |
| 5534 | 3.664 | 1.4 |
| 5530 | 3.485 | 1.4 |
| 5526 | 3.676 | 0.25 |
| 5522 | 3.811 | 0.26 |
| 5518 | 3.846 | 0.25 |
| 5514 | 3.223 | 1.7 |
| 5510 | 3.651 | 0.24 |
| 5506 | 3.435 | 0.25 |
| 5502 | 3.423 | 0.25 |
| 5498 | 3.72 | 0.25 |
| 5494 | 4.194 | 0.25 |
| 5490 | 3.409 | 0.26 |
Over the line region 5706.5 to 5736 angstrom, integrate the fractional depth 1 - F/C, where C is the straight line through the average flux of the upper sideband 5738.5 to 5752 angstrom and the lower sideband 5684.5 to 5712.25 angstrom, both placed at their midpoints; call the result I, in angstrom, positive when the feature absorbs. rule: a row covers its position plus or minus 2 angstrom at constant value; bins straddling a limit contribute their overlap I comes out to 0.4 angstrom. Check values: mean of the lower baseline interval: 3.68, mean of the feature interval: 3.86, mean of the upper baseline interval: 4.16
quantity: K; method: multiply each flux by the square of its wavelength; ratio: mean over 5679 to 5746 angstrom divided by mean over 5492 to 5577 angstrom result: 1.1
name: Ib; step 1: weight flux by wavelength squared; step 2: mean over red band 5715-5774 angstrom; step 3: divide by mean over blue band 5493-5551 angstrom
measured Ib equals 1.16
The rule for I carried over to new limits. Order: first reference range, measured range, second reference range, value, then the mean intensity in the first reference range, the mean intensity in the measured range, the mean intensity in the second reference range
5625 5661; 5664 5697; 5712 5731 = 0.98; 3.69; 3.68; 3.91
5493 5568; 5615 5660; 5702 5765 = 1.88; 3.65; 3.63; 3.91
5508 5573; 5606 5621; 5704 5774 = 0.71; 3.64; 3.56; 3.9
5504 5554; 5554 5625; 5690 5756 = 4.03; 3.66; 3.52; 3.9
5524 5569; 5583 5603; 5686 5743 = 1.17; 3.65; 3.49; 3.88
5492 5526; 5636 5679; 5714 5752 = 3.07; 3.66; 3.64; 4.05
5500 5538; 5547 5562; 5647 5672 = 0.09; 3.59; 3.6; 3.74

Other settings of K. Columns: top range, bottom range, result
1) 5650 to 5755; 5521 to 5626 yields 1.11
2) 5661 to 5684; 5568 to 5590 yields 1.04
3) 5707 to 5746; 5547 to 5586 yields 1.18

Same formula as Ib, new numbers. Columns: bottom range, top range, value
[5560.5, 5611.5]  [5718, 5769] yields 1.18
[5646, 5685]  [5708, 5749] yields 1.13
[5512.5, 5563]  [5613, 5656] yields 1.03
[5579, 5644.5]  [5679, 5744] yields 1.12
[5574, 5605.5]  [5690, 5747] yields 1.16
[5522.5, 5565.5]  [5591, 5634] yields 0.99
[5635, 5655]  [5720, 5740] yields 1.12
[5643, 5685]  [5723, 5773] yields 1.12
